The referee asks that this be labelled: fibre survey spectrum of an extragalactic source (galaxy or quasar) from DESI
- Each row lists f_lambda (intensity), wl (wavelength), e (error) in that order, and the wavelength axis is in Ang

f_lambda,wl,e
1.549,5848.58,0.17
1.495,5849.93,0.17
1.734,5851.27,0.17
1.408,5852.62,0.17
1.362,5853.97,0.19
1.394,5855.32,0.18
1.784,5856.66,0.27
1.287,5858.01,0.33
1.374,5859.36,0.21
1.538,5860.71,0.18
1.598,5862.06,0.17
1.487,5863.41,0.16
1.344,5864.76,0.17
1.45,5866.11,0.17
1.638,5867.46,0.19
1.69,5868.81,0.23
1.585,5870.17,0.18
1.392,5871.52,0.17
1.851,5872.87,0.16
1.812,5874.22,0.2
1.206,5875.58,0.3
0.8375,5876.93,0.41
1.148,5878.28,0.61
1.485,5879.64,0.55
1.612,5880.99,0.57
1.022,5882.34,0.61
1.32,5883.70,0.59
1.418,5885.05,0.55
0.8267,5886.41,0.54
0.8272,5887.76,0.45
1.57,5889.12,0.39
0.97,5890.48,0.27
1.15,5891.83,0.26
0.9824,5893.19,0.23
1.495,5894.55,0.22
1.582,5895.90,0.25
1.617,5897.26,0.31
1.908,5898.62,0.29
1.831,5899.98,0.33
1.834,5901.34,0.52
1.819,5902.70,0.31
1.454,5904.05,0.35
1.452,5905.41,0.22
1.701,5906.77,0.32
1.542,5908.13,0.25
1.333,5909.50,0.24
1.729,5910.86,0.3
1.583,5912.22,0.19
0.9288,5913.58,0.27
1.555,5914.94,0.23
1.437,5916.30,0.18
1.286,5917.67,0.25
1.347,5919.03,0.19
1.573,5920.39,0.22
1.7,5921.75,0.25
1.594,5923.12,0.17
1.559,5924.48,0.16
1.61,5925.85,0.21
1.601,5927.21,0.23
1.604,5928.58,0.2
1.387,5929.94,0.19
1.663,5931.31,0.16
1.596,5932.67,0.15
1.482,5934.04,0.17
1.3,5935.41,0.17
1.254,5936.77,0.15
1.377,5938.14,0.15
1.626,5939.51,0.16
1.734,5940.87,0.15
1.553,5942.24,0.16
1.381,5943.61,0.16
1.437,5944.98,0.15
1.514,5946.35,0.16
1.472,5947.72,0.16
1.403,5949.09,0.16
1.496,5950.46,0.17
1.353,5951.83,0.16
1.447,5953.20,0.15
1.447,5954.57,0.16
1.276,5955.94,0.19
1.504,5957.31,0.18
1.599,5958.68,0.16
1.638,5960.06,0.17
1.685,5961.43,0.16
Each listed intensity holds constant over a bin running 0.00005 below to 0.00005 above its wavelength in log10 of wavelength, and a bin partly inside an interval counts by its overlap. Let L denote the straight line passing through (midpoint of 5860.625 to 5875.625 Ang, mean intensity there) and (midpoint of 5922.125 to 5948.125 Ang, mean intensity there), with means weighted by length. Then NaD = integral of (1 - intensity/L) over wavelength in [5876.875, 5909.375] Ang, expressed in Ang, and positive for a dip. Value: 3.00 Ang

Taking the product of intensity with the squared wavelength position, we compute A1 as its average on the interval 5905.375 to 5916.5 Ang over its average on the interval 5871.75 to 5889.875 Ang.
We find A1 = 1.1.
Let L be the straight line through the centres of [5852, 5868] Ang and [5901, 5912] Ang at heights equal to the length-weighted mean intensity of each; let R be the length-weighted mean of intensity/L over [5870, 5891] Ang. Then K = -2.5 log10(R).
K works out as 0.17 mag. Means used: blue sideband 1.47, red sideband 1.6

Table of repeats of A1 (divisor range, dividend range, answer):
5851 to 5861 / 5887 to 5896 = 0.82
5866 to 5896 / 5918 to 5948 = 1.15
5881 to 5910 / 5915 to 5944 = 1.08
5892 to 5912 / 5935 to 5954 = 0.93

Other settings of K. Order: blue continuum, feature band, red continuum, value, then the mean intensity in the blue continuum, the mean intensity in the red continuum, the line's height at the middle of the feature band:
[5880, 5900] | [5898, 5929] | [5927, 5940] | -0.11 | 1.33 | 1.48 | 1.41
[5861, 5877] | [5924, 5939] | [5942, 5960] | -0.02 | 1.52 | 1.46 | 1.47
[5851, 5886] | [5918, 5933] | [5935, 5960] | -0.08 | 1.44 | 1.46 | 1.46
